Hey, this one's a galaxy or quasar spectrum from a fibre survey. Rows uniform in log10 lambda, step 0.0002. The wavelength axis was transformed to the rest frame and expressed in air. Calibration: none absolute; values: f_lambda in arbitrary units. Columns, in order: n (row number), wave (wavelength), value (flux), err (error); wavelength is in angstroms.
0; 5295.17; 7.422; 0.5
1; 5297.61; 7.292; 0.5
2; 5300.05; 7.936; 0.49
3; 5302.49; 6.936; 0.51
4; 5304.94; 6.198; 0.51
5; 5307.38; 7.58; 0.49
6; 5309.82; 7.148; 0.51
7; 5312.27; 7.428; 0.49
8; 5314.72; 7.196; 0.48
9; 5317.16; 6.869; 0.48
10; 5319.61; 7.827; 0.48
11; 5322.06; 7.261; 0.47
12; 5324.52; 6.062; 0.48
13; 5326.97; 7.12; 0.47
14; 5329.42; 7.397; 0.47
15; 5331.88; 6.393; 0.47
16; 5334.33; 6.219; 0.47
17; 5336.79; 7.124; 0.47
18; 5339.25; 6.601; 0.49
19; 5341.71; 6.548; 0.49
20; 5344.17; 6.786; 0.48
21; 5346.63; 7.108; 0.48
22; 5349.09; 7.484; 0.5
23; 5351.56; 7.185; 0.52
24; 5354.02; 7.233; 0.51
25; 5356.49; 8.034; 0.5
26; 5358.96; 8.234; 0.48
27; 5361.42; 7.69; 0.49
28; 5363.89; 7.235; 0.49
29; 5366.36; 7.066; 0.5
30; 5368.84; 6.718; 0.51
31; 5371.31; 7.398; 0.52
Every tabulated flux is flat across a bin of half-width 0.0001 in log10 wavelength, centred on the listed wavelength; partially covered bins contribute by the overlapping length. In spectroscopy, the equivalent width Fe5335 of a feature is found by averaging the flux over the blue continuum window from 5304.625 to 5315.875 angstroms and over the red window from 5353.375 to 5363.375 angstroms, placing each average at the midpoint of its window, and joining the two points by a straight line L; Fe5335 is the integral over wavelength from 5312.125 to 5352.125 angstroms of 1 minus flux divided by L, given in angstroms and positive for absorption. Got 2.7 angstroms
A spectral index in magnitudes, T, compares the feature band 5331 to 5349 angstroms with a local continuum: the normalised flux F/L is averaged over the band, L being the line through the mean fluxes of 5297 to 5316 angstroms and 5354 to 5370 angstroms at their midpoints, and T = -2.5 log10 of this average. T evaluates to 0.10 mag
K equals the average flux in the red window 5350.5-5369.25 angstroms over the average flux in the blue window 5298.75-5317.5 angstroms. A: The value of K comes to 1.04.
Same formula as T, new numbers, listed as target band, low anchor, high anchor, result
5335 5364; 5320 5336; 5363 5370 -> -0.05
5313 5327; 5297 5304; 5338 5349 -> 0.01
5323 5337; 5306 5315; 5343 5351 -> 0.08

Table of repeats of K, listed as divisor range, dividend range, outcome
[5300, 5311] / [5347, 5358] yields 1.06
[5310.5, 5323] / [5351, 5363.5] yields 1.05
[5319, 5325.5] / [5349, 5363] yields 1.09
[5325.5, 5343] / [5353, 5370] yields 1.10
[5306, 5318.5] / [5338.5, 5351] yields 0.96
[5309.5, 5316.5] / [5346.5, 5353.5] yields 1.01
